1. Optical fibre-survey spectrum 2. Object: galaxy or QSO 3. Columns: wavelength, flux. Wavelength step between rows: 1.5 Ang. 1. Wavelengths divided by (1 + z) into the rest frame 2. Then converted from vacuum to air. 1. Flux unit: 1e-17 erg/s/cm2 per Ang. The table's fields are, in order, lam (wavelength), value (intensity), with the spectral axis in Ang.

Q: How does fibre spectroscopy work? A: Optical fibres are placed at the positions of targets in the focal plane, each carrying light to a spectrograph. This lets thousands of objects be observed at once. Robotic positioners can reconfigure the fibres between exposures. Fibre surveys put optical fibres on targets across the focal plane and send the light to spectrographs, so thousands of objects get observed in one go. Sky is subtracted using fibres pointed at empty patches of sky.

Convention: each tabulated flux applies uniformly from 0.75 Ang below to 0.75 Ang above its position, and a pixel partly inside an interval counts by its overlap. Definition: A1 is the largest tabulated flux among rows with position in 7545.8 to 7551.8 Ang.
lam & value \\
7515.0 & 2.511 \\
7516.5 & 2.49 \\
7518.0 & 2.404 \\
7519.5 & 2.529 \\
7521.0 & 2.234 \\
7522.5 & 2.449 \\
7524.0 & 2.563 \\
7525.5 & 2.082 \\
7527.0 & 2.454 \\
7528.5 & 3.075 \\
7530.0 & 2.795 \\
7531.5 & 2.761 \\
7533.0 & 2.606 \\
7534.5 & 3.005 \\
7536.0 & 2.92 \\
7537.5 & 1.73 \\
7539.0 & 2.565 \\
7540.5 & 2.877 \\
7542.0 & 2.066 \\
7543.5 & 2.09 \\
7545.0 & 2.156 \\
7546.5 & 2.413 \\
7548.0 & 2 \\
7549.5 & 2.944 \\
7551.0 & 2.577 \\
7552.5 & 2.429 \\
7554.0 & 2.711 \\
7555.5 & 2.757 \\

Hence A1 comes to 2.944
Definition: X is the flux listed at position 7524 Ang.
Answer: 2.563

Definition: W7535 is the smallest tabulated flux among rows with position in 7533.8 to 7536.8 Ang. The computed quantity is 2.92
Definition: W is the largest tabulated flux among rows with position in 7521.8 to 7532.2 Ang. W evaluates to 3.075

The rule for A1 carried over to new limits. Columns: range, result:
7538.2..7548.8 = 2.877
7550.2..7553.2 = 2.577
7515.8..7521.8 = 2.529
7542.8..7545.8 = 2.156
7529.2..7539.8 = 3.005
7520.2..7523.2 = 2.449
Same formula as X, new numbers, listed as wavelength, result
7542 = 2.066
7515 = 2.511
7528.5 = 3.075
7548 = 2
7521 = 2.234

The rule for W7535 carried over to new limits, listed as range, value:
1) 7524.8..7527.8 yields 2.082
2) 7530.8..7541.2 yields 1.73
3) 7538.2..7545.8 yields 2.066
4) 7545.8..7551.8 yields 2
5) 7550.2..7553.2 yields 2.429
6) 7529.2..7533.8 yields 2.606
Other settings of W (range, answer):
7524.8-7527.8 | 2.454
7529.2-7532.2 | 2.795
